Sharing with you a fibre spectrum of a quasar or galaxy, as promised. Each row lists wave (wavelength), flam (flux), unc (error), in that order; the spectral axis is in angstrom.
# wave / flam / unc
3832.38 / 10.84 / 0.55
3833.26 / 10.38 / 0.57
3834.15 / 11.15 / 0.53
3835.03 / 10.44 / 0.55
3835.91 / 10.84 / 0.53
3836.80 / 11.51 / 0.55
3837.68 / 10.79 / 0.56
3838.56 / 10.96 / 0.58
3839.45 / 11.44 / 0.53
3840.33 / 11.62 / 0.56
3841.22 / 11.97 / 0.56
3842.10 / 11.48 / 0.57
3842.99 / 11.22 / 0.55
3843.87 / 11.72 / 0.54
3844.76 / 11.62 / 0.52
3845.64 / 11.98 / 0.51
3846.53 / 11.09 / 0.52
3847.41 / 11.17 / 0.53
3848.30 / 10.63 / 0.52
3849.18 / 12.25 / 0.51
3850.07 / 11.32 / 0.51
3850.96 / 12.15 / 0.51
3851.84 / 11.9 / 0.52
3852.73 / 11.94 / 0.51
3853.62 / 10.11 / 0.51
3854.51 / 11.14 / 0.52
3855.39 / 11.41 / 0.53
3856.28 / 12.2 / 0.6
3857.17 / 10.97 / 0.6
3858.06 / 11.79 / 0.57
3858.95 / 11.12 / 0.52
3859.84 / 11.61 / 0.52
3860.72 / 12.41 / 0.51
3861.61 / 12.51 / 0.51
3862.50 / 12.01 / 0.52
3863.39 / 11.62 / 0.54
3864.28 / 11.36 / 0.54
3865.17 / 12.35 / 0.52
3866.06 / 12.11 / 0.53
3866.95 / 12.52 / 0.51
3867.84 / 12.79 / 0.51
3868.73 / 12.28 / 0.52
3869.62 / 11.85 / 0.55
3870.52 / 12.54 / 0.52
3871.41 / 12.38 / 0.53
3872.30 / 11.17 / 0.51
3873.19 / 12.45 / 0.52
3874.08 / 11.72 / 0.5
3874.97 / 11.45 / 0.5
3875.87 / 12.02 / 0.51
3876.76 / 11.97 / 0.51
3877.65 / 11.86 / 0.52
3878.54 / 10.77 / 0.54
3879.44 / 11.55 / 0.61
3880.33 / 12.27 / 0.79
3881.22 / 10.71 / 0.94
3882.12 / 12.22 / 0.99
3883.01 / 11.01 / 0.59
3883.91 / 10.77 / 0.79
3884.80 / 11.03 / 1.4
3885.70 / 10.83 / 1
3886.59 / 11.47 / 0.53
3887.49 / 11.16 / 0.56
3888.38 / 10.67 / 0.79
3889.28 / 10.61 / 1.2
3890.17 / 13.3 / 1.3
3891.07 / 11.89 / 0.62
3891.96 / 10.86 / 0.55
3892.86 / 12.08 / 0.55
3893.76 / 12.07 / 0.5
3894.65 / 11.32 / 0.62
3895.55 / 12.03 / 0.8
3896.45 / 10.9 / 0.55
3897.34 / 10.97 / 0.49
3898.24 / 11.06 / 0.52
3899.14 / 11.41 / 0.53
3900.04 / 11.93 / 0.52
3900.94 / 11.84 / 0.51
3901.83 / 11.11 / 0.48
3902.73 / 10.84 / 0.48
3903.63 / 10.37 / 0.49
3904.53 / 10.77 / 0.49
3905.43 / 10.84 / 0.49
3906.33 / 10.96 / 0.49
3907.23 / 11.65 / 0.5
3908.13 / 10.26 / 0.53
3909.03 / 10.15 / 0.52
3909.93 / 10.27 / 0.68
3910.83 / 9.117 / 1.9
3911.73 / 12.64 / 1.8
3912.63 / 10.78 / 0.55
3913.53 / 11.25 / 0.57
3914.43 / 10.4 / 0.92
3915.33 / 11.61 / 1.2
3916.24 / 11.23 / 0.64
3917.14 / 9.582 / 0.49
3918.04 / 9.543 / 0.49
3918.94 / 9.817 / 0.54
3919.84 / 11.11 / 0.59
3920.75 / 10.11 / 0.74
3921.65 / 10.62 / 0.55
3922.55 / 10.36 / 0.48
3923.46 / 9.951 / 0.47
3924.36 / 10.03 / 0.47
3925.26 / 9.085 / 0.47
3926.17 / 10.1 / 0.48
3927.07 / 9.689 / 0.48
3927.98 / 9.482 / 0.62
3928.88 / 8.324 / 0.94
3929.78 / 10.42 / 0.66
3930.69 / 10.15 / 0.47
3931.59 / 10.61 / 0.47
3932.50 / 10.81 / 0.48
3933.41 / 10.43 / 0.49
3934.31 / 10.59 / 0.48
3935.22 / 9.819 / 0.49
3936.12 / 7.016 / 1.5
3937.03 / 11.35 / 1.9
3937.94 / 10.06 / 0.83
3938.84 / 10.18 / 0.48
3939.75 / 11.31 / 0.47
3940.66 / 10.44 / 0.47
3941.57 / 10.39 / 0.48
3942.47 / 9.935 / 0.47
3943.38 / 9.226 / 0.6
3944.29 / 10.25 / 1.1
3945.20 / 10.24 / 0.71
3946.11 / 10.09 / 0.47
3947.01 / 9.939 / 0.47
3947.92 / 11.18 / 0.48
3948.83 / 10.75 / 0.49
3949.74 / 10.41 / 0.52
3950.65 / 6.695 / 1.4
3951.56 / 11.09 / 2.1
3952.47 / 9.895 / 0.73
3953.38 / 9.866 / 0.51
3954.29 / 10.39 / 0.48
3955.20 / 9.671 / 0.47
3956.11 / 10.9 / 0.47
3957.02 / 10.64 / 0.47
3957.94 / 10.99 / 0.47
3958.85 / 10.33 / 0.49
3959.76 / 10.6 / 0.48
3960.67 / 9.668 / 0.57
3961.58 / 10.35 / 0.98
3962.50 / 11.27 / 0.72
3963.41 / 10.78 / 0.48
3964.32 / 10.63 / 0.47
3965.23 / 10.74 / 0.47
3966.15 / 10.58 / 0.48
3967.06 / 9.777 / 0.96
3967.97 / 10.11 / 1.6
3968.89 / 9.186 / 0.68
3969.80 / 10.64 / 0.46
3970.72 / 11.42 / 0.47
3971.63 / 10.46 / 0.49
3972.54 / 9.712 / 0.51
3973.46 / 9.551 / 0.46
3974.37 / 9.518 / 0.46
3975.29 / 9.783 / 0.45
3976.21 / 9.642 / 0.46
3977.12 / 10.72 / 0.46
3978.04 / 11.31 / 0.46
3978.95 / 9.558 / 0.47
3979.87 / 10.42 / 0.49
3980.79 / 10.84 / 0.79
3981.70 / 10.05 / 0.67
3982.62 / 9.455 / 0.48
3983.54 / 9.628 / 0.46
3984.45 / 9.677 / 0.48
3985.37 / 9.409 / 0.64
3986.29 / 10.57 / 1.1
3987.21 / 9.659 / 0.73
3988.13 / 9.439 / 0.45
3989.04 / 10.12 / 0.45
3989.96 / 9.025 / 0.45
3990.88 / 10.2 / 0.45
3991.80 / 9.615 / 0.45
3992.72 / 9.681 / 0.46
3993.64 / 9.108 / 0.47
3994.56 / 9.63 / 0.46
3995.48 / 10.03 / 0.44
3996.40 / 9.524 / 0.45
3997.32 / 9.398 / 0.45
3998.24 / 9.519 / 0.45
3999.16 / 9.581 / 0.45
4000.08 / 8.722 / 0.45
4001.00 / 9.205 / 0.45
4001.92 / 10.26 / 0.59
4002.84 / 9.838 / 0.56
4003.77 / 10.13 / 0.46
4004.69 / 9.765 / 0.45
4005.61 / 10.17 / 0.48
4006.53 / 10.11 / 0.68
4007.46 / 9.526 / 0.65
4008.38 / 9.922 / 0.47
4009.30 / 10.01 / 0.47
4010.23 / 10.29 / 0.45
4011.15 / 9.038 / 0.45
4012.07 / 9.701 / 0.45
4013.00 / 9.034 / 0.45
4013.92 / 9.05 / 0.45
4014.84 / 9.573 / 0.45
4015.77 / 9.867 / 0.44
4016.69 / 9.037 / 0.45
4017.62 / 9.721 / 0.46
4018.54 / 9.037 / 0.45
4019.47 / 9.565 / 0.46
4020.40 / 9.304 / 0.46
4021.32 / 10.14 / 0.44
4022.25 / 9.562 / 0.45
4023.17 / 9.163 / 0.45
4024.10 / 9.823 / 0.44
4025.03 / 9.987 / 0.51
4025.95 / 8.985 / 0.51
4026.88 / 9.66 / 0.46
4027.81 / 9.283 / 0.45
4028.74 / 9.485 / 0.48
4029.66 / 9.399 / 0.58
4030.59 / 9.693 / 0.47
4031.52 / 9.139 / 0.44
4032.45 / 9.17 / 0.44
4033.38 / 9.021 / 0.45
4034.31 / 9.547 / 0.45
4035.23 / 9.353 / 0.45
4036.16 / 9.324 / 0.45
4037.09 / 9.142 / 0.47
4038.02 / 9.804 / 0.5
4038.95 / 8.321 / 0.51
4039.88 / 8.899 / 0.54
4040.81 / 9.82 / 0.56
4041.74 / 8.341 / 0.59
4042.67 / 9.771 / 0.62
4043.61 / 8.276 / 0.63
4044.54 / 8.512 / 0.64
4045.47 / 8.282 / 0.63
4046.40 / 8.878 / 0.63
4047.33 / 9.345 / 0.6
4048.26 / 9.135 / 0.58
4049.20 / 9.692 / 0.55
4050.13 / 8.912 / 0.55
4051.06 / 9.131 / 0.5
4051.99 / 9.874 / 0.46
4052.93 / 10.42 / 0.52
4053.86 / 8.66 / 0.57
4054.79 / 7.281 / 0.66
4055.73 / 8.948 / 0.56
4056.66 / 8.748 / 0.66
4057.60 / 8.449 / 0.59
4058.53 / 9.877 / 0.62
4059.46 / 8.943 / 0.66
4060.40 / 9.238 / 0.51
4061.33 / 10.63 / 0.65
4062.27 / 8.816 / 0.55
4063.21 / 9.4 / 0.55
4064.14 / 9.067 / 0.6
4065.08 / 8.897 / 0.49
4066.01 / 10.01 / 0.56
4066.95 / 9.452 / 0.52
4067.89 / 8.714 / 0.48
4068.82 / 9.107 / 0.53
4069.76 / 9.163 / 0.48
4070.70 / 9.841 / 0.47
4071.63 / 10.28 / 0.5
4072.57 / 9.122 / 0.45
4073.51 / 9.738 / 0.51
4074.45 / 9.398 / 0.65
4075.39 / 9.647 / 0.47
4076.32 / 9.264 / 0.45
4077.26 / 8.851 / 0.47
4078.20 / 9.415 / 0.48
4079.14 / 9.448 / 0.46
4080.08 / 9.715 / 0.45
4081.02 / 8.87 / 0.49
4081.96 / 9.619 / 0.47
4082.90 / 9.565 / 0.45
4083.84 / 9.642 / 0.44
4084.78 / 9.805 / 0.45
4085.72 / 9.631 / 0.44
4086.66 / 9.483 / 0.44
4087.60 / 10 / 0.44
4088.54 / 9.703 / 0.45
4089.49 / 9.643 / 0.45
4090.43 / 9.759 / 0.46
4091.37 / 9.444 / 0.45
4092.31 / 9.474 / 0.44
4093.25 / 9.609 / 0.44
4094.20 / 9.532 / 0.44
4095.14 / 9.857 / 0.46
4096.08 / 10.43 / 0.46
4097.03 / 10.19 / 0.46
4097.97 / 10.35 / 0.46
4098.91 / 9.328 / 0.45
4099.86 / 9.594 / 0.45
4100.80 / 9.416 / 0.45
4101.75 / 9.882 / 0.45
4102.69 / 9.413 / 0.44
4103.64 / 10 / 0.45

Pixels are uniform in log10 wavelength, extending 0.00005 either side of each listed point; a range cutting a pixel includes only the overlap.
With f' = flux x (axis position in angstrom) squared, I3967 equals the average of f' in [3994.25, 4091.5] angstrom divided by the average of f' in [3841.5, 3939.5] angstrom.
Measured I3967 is 0.91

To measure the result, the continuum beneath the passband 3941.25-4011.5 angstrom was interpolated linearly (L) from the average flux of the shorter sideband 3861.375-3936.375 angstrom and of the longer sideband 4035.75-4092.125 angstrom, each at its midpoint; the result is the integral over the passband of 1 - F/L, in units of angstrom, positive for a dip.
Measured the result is 1.5 angstrom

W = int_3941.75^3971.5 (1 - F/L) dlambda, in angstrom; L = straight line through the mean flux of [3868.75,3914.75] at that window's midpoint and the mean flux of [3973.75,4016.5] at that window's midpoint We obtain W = 0.2 angstrom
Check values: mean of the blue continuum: 11.3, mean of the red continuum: 9.76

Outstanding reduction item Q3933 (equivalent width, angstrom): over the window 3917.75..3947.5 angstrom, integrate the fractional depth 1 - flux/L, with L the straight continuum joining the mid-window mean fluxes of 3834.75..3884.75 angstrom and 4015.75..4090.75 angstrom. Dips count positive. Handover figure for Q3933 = 2.0 angstrom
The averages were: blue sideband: 11.6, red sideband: 9.33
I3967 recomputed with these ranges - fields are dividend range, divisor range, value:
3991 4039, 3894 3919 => 0.92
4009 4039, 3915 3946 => 0.98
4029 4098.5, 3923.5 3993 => 0.98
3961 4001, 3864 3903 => 0.90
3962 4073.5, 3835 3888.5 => 0.89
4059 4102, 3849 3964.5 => 0.95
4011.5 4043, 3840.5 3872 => 0.87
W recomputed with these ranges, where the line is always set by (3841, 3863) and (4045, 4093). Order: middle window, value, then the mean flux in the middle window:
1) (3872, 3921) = -0.1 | 11.2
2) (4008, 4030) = 0.8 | 9.53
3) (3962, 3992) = 0.5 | 10.1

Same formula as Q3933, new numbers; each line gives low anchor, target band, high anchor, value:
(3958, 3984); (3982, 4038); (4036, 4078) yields 1.1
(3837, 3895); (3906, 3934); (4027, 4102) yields 1.7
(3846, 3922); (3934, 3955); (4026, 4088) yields 1.2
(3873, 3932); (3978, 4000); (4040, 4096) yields 0.7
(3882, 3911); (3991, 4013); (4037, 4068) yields 0.2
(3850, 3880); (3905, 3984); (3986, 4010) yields 2.3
